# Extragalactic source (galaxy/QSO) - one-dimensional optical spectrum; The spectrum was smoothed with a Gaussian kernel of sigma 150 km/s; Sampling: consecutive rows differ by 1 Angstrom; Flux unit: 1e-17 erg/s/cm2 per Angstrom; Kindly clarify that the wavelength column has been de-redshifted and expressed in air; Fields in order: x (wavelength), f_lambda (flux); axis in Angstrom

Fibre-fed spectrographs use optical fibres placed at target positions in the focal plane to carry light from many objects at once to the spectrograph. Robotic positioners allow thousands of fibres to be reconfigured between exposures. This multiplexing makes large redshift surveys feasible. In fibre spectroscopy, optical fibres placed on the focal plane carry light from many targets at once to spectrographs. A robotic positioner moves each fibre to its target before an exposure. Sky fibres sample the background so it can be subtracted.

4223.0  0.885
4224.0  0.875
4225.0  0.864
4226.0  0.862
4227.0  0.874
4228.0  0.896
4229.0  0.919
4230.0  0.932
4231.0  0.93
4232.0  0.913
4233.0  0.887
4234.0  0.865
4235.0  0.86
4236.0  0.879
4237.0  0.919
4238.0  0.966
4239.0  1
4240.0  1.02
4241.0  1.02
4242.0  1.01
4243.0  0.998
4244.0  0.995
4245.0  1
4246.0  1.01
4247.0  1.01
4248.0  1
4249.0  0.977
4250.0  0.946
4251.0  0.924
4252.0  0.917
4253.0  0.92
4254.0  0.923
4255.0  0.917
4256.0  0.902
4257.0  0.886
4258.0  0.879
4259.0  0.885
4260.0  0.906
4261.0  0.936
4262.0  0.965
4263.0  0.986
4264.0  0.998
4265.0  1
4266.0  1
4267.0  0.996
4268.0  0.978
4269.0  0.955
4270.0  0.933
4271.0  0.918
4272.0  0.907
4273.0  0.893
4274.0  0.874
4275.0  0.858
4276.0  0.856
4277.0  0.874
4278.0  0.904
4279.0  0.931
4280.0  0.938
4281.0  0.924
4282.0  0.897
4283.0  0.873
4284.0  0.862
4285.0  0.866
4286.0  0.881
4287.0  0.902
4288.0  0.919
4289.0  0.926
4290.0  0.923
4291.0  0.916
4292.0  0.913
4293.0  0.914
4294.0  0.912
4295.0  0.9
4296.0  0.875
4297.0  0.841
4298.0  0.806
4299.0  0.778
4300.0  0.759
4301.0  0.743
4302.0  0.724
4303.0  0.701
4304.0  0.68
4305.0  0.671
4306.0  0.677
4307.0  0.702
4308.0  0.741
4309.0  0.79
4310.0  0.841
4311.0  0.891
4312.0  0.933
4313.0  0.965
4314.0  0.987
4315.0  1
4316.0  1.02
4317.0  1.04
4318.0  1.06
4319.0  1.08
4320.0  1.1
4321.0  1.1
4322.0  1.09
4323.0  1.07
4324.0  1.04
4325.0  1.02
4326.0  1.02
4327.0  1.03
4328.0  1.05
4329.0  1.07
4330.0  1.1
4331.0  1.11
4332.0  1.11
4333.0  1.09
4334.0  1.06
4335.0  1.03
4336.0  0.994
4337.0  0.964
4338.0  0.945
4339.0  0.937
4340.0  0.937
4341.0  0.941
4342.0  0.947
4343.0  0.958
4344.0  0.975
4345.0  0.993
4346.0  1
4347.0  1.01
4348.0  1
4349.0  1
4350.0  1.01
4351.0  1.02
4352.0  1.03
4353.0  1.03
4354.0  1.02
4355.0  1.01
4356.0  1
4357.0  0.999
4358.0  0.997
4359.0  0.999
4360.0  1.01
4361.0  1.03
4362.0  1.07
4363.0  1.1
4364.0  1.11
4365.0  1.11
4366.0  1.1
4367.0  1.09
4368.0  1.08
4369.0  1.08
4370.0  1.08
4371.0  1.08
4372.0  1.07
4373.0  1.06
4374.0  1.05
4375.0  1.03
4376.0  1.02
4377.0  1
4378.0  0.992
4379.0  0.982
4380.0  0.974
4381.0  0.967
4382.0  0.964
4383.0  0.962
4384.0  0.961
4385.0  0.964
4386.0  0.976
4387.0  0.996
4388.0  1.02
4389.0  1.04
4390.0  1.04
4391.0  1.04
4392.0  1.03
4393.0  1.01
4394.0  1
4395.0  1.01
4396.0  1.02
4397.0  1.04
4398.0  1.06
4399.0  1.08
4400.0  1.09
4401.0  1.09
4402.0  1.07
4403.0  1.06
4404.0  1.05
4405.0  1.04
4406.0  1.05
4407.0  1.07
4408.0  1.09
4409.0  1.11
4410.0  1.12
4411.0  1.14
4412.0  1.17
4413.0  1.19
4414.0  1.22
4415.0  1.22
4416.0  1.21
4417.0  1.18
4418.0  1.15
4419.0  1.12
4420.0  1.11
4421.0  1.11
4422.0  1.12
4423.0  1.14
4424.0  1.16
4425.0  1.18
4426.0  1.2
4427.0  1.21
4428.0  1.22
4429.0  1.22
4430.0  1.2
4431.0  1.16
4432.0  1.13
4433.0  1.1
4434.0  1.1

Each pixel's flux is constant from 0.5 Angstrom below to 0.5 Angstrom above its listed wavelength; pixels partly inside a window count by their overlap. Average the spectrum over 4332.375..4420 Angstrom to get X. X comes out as 1.04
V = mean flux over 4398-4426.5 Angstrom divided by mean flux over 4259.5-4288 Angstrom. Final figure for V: 1.22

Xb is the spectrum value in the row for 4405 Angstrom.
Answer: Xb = 1.04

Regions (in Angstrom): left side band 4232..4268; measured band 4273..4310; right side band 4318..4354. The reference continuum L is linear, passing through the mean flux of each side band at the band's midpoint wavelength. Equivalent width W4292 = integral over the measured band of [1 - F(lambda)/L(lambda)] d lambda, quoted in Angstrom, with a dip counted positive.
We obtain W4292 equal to 5.44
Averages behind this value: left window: 0.951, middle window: 0.841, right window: 1.03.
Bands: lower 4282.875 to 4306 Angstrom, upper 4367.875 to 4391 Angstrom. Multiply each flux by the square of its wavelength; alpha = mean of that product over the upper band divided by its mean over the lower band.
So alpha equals 1.3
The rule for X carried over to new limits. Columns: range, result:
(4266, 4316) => 0.869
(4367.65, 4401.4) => 1.02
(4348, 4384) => 1.03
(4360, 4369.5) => 1.08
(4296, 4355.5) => 0.953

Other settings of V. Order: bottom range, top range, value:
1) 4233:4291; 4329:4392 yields 1.09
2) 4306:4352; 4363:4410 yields 1.05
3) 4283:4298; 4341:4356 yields 1.12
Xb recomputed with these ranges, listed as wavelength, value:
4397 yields 1.04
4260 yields 0.906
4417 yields 1.18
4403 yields 1.06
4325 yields 1.02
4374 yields 1.05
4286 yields 0.881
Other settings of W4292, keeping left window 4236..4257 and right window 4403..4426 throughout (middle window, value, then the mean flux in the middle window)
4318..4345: 0.53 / 1.03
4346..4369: 0.83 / 1.04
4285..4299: 1.68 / 0.889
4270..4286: 1.66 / 0.893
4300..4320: 3.32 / 0.859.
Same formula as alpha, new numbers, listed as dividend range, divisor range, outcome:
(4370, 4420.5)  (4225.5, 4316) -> 1.25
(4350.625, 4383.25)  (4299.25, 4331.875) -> 1.14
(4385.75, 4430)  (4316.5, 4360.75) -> 1.11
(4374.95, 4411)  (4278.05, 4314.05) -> 1.27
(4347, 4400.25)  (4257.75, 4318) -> 1.21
